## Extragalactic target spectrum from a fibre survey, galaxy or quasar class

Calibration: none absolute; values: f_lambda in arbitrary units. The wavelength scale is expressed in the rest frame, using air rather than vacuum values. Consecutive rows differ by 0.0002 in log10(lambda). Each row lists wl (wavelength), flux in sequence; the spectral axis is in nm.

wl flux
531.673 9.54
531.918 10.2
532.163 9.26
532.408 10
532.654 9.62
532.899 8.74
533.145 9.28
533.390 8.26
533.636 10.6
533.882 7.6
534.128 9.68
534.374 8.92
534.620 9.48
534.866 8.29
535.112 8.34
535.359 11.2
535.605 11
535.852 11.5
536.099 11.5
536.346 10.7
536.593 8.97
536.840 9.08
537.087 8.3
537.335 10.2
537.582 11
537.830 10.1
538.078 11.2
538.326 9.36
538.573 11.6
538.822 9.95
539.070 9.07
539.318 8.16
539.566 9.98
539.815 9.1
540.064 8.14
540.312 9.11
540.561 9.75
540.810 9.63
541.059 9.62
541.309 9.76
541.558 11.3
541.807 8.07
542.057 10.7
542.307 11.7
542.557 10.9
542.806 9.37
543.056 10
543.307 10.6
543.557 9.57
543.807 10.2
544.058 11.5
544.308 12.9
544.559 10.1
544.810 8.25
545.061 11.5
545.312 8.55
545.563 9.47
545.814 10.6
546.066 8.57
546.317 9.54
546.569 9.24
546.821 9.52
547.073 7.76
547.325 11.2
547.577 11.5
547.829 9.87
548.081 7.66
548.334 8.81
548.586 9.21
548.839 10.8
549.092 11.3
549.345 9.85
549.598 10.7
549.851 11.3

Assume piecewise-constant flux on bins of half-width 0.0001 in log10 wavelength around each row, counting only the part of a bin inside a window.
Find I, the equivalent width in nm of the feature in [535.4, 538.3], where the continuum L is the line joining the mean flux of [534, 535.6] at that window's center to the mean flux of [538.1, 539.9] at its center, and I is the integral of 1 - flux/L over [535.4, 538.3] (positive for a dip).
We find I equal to -0.23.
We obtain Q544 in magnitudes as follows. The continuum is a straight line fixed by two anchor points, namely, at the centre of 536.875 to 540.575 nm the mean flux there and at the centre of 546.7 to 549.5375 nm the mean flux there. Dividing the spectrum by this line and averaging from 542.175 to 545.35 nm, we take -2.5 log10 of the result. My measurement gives -0.08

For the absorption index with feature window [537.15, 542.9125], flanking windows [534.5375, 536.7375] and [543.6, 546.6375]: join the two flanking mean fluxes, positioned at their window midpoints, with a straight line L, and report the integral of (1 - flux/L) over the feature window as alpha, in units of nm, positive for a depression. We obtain 0.11 nm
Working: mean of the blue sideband 10.1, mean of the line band 9.89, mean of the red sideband 10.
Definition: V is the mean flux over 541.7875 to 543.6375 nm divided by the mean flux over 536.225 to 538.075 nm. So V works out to 1.0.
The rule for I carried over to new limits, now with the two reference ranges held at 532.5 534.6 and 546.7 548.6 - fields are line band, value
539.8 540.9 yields 0.02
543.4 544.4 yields -0.17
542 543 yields -0.14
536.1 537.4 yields -0.06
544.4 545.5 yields -0.04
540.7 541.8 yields -0.07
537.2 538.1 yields -0.13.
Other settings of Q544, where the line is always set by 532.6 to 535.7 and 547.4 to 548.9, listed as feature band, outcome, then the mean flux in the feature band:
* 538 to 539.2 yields -0.09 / 10.2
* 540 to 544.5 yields -0.08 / 10.2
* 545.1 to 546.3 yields 0.01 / 9.48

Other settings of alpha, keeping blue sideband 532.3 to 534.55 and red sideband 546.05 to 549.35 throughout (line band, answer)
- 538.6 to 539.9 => -0.01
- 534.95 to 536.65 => -0.22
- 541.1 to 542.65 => -0.14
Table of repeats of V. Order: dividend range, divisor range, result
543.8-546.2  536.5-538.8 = 1.02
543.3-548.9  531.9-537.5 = 1.03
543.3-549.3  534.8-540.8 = 1.01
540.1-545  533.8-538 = 1.04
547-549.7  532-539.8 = 1.02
